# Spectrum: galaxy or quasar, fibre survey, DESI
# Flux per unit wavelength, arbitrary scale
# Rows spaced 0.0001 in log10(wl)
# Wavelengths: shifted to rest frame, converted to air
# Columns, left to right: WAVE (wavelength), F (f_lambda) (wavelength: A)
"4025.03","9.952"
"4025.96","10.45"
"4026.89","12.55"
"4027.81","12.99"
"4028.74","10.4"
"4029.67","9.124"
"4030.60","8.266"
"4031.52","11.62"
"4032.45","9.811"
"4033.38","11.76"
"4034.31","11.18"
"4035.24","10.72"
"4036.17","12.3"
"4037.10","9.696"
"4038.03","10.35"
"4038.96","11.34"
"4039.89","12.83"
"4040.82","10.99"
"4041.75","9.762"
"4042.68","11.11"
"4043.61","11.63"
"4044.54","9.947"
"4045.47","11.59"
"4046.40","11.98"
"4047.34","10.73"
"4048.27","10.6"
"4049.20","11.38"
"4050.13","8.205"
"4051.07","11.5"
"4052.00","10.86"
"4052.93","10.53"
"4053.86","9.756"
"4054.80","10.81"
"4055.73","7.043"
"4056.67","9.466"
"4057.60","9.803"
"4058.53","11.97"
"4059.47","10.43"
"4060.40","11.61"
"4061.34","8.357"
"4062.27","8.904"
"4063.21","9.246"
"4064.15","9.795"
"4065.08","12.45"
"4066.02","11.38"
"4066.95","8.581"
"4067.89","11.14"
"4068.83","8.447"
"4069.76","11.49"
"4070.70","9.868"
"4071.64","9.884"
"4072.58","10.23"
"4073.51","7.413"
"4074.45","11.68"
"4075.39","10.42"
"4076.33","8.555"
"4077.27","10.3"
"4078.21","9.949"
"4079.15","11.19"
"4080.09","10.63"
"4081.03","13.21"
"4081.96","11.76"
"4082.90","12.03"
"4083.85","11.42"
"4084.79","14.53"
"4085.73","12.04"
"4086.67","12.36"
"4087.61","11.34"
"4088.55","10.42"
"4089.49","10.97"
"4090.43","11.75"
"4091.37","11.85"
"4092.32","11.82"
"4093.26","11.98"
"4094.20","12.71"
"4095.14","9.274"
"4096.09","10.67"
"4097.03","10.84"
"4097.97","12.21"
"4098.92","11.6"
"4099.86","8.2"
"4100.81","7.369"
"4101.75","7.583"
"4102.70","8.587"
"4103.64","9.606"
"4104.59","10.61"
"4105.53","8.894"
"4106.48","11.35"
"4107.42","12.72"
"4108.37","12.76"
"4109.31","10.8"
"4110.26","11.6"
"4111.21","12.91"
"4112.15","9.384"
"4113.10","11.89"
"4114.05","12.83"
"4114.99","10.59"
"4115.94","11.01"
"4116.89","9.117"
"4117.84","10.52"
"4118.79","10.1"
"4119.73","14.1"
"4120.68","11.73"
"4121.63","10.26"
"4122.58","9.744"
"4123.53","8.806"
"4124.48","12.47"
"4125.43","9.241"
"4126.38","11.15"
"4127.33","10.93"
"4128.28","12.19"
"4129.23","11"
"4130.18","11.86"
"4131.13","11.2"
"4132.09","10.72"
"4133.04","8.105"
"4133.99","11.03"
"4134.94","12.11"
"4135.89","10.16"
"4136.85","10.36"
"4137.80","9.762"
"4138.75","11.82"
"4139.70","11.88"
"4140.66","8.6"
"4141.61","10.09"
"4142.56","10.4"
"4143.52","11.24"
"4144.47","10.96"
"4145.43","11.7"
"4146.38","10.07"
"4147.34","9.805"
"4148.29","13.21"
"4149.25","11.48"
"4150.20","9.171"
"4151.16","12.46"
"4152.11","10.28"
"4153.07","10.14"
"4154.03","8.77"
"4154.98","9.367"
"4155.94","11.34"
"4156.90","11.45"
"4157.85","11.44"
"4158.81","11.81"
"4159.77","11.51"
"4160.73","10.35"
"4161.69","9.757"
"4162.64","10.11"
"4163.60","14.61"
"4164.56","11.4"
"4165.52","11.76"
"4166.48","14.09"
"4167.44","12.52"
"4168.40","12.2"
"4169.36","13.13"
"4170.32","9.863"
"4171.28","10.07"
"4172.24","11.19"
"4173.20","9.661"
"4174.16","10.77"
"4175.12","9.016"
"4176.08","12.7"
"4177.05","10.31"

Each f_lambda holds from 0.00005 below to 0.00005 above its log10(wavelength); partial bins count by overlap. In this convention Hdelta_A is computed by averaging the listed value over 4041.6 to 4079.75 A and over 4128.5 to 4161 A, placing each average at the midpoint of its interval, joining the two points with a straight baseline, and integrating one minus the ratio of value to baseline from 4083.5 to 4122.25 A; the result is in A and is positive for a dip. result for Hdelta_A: -1.9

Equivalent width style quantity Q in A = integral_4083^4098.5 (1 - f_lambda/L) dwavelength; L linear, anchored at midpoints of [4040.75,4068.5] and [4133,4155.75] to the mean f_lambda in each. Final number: -1.8 A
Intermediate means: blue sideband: 10.4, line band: 11.6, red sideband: 10.6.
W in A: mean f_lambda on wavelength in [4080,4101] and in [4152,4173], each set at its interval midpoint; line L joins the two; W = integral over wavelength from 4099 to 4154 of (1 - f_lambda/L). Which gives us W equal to 3.2 A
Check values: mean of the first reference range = 11.4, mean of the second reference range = 11.2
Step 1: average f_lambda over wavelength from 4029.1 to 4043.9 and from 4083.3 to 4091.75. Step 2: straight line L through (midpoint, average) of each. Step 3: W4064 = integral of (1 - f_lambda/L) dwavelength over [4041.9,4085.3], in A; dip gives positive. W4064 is 3.2 A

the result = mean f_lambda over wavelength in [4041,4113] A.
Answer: 10.6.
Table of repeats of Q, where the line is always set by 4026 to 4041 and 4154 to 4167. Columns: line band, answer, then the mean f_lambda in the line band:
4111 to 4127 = 0.48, 10.9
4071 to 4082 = 0.73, 10.4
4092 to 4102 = 0.67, 10.4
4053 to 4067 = 1.30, 10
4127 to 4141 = 0.60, 10.8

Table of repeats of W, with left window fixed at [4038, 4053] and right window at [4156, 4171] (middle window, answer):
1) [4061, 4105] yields 2.4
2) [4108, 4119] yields 0.2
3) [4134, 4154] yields 1.4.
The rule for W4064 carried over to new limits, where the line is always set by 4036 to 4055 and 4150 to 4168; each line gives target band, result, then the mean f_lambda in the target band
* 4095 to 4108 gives 1.2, 10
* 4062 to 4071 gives 0.6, 10.2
